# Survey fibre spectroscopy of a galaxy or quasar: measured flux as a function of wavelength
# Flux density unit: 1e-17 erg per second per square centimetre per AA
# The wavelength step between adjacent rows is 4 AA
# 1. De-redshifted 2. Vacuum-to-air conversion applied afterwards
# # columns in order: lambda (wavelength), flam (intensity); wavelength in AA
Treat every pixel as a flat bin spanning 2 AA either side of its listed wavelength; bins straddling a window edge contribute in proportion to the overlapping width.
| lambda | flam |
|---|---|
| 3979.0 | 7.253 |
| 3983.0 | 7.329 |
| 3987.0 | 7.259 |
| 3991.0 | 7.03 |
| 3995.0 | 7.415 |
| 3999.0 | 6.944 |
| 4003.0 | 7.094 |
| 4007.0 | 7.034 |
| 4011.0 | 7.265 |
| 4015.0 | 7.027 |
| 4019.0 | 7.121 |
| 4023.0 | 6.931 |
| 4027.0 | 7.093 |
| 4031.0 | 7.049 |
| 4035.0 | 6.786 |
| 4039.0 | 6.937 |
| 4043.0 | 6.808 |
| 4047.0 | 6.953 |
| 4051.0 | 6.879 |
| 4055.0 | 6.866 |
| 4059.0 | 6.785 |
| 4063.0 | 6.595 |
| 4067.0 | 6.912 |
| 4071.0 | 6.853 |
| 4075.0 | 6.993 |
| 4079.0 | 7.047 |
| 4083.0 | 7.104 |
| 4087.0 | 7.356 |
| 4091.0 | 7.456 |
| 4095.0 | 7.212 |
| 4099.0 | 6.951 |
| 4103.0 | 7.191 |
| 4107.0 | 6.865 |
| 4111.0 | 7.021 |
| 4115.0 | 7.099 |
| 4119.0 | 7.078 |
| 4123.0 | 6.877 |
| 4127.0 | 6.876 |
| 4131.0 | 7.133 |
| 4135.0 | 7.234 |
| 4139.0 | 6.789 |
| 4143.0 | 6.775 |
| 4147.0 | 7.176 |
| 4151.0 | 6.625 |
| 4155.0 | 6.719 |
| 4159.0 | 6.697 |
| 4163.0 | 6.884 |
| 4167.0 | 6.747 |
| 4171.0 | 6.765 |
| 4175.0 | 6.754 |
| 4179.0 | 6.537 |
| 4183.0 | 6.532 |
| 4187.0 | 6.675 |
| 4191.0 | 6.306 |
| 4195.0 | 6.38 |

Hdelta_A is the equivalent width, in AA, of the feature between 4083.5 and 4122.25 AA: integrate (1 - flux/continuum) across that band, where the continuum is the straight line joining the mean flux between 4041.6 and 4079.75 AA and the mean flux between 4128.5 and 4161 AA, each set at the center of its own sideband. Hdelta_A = -1.4 AA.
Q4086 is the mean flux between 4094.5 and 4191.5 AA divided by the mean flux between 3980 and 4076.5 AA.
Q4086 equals 0.98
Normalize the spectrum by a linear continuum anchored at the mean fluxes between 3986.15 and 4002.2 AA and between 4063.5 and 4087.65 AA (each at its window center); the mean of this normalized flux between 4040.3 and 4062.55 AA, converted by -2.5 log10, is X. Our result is 0.03 mag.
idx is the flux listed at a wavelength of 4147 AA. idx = 7.176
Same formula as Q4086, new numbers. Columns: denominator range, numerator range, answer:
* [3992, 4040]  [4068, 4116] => 1.00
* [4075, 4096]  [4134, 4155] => 0.95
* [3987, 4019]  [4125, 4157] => 0.97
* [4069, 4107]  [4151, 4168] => 0.95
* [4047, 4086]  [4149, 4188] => 0.97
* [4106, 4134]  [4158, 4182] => 0.96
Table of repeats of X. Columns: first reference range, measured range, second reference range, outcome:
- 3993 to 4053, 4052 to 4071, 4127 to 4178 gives 0.03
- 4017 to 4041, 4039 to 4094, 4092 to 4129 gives 0.01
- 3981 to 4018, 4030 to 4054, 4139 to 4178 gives 0.03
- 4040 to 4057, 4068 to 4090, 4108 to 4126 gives -0.02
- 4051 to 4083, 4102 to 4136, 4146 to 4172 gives -0.03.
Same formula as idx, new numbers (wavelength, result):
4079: 7.047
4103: 7.191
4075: 6.993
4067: 6.912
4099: 6.951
